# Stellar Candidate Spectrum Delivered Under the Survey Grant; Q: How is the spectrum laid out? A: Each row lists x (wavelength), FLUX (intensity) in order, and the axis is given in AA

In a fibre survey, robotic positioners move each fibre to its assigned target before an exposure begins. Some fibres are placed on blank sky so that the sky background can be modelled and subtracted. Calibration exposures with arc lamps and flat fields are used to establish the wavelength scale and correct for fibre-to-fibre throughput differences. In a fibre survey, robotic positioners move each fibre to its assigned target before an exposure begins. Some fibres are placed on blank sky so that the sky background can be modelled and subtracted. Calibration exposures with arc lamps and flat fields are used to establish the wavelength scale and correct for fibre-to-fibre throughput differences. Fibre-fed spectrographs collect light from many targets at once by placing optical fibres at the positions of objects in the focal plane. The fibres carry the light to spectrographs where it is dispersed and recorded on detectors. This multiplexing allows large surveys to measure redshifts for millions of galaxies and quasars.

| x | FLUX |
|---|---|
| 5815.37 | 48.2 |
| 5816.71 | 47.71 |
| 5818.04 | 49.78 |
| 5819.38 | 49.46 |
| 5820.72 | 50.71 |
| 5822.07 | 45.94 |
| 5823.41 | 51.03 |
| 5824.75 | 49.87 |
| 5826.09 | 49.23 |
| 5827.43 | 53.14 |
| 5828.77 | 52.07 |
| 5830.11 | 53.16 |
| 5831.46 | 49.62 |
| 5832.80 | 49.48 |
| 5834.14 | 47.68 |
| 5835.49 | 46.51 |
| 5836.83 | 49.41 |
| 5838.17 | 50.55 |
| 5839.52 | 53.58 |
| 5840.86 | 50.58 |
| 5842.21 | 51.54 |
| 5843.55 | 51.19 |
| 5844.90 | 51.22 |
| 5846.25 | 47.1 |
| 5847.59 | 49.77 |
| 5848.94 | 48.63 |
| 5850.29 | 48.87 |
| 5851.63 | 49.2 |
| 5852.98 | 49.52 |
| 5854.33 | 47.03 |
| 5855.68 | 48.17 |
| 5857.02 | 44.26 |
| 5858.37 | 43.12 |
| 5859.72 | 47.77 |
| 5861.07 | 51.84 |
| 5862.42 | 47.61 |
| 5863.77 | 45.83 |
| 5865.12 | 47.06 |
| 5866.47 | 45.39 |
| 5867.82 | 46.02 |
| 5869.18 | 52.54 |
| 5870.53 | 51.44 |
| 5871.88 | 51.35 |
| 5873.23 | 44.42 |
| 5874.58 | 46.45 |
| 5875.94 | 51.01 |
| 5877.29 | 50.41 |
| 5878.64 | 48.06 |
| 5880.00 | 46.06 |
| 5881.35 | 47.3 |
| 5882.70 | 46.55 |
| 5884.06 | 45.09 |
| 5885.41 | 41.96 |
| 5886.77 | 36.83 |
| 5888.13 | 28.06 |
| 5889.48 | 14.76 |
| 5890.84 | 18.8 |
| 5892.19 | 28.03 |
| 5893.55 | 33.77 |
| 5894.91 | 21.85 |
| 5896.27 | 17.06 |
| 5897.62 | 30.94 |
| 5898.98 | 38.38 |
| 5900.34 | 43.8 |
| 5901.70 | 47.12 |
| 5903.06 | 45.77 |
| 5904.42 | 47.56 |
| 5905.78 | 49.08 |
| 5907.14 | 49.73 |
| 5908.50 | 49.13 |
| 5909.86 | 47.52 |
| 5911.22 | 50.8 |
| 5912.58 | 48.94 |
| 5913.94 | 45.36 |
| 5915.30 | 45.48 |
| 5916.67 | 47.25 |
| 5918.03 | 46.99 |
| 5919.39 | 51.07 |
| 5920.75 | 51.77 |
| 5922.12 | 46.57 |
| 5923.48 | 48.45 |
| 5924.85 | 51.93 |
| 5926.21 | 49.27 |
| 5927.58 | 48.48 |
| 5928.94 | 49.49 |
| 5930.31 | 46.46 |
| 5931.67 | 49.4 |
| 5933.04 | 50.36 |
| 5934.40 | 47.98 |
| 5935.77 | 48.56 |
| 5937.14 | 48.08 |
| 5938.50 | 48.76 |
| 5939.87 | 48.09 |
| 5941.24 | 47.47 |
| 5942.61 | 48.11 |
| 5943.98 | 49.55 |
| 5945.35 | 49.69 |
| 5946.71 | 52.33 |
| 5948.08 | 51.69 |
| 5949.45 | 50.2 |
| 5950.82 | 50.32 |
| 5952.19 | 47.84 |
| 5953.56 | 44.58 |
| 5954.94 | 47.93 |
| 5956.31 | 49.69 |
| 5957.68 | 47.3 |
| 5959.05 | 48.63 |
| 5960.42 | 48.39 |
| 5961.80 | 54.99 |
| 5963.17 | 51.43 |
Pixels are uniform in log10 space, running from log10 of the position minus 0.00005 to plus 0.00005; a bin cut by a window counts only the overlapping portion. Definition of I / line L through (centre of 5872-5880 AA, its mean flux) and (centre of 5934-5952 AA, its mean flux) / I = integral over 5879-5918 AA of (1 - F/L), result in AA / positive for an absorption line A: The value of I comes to 6.9 AA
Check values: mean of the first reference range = 48.1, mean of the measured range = 39.9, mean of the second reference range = 49.3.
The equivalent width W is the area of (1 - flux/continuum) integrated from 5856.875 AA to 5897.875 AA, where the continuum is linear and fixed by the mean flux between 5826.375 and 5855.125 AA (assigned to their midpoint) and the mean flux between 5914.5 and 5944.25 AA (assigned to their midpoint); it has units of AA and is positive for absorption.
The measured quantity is 6.9 AA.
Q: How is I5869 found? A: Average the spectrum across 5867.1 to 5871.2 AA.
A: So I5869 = 49.9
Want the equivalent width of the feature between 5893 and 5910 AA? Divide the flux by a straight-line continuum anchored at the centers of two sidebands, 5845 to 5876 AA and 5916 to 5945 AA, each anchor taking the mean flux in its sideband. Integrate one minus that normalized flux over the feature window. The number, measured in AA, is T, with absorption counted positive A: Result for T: 3.0 AA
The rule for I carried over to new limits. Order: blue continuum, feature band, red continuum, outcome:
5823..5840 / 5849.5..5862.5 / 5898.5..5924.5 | 0.46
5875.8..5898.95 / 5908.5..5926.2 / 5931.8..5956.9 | -2.52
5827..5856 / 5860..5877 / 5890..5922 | -0.75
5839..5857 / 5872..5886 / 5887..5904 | -3.53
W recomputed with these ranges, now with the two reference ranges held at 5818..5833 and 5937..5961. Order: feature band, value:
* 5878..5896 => 5.4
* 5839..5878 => 1.0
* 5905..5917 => 0.3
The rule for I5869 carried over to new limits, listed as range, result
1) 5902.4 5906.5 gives 47.5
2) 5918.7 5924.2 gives 49.4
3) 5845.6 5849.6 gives 48.5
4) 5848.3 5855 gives 48.6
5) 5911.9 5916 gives 46.6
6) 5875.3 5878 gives 50.8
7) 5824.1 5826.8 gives 49.7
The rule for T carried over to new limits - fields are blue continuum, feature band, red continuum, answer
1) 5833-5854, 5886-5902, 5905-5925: 6.3 AA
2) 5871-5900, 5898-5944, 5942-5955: -3.9 AA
